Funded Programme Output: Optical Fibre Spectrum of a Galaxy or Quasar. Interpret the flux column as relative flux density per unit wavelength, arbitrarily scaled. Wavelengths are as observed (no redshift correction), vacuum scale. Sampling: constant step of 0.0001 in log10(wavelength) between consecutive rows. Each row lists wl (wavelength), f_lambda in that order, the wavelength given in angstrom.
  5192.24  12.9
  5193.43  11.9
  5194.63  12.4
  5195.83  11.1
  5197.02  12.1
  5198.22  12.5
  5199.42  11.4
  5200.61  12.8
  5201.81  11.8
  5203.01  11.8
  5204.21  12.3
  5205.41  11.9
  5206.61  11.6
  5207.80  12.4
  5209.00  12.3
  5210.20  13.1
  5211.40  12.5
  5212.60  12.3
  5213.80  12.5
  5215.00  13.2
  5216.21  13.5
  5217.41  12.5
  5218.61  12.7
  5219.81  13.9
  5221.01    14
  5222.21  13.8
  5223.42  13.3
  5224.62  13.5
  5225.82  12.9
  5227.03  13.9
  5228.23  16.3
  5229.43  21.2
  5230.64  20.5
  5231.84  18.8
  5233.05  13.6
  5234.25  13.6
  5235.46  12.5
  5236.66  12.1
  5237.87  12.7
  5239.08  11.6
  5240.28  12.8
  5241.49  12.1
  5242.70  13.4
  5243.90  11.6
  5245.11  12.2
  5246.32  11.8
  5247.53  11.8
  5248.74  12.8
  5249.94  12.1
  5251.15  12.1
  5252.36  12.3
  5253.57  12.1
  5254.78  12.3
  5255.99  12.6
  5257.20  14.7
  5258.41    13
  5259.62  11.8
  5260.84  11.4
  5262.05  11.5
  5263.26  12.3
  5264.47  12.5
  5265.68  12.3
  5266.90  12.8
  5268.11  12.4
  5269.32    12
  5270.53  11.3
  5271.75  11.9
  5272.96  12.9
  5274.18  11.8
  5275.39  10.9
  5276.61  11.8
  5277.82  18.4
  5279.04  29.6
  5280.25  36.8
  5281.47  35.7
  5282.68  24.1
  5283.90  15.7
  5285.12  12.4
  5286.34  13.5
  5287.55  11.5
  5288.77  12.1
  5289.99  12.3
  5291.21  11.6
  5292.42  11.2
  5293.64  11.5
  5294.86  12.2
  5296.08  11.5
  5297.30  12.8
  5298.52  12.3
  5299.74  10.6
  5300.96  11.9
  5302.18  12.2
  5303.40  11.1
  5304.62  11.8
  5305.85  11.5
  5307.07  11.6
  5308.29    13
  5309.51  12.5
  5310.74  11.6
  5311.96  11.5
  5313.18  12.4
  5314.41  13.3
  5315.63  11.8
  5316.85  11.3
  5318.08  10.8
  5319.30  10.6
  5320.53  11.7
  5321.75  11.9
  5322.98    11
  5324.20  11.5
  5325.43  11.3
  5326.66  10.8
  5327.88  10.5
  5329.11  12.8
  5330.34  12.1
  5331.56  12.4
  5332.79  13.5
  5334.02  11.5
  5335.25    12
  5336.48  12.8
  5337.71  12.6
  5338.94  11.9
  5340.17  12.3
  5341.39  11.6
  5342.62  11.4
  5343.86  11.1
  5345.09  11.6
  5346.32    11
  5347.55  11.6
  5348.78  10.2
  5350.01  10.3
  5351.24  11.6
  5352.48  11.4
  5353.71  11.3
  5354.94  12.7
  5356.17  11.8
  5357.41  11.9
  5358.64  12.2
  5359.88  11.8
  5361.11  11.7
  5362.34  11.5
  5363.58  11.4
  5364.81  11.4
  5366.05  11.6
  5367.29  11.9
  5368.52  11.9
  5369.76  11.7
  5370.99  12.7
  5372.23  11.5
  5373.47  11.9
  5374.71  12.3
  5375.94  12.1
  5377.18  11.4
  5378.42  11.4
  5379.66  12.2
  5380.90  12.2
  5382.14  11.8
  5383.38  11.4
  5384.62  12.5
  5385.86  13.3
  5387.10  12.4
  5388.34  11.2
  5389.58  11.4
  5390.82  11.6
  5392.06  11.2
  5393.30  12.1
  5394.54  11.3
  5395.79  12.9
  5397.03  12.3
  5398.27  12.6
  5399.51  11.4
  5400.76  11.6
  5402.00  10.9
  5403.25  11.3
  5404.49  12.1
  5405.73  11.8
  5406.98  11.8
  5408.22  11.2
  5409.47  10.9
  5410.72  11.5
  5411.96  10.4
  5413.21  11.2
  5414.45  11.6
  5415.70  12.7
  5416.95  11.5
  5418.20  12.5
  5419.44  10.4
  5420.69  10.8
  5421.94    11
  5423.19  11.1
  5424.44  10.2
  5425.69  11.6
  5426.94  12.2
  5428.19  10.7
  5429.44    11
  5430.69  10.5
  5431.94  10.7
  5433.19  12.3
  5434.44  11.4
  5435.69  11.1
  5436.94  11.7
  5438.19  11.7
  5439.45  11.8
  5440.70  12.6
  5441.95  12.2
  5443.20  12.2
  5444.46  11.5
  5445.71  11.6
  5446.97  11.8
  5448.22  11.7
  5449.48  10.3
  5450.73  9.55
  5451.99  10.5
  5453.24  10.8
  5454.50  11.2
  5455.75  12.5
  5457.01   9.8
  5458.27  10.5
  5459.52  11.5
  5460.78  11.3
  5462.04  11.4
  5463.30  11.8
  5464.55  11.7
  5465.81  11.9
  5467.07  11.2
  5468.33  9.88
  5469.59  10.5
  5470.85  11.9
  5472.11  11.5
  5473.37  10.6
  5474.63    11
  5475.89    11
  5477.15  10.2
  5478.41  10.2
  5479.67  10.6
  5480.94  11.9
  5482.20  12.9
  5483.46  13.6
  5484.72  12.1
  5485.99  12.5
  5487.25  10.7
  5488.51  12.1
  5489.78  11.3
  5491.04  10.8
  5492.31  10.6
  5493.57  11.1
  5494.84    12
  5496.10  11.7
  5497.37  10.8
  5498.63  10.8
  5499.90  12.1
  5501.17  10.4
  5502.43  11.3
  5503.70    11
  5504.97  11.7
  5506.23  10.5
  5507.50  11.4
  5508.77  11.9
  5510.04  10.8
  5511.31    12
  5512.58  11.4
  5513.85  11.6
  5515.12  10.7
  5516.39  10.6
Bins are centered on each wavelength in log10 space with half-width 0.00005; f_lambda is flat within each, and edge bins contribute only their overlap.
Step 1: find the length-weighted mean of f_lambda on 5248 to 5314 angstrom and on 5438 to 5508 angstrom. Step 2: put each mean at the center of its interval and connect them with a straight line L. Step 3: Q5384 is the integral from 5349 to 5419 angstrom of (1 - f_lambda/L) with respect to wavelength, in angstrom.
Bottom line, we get 3.82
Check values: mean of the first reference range 13.7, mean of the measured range 11.7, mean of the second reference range 11.3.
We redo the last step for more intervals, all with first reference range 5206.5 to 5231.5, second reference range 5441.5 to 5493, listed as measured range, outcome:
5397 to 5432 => 1.50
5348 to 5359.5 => 0.94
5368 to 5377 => 0.25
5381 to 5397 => 0.26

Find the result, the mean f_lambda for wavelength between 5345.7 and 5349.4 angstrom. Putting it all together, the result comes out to 10.9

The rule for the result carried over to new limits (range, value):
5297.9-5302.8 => 11.8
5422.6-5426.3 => 11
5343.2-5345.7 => 11.3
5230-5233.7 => 17.6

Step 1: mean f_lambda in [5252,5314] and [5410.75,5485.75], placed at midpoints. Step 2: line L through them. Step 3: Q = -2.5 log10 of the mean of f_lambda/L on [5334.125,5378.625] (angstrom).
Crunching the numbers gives 0.09 mag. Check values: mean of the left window 13.8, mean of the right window 11.3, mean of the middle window 11.7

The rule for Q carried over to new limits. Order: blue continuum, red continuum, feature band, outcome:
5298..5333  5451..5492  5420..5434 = 0.030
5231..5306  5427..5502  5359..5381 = 0.060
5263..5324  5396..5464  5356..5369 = 0.071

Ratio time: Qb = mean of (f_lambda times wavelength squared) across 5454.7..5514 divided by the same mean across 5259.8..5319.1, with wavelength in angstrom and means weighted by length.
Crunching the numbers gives 0.9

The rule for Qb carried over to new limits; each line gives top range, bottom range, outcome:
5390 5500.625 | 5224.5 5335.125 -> 0.91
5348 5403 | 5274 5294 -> 0.70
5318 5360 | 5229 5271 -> 0.93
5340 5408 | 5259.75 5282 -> 0.77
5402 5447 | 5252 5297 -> 0.83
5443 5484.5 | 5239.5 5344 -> 0.92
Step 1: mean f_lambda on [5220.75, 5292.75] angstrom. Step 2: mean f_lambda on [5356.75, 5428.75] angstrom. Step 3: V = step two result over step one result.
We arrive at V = 0.8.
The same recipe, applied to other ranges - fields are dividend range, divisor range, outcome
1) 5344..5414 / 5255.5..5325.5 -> 0.87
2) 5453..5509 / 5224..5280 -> 0.83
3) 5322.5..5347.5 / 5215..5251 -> 0.86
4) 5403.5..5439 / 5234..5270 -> 0.92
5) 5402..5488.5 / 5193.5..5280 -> 0.86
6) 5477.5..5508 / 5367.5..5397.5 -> 0.96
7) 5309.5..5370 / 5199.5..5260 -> 0.89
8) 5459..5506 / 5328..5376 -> 0.96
